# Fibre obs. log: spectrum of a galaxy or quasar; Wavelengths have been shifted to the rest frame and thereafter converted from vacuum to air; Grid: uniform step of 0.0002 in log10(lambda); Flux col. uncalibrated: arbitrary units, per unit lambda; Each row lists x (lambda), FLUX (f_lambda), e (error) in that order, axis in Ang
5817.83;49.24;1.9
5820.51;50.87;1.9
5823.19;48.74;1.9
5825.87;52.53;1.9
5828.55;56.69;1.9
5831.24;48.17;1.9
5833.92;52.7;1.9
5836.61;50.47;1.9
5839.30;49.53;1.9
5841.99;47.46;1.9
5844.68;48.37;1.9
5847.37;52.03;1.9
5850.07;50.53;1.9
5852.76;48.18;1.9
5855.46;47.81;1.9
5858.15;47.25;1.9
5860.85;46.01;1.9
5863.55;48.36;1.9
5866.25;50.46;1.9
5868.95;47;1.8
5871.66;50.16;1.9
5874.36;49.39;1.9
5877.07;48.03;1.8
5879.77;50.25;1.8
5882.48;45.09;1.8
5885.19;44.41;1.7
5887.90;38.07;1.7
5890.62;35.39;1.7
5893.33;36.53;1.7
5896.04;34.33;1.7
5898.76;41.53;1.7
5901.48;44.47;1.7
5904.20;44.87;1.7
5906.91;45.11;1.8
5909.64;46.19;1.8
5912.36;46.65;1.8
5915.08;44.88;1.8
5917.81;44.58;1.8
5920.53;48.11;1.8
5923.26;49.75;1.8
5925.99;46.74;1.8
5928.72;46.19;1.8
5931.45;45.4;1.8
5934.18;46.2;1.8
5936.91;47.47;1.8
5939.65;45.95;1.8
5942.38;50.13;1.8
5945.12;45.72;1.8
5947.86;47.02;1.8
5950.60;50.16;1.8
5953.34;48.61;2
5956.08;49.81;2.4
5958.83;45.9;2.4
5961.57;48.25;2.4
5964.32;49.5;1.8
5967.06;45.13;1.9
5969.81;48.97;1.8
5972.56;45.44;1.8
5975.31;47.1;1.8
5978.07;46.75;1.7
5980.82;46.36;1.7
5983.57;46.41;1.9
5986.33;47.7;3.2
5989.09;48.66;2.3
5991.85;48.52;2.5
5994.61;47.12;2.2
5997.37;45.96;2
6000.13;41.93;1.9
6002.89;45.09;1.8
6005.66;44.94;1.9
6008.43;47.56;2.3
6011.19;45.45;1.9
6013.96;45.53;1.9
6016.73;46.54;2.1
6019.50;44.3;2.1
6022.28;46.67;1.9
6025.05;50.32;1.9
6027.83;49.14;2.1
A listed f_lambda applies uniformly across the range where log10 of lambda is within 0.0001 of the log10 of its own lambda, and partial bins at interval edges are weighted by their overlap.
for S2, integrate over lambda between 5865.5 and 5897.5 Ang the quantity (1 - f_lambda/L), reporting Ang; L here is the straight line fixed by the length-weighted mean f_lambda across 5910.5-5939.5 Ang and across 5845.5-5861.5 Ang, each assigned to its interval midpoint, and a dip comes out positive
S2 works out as 2.6 Ang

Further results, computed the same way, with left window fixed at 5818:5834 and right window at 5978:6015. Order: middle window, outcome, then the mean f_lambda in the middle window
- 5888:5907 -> 3.62 Ang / 39.9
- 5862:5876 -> 0.30 Ang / 49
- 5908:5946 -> 1.29 Ang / 46.7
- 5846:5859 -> 0.35 Ang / 49.2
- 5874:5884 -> 0.36 Ang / 48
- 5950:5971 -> -0.38 Ang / 48.2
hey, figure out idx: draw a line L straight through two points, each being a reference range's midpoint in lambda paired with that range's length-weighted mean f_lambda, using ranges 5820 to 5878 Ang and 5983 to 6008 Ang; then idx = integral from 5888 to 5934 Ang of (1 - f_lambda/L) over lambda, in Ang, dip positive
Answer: 4.2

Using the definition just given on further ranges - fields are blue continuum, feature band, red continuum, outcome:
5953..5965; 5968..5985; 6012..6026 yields 0.4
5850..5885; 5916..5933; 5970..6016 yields 0.2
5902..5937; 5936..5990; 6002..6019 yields -1.8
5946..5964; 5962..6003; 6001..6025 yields 0.3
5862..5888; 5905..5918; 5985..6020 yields 0.4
